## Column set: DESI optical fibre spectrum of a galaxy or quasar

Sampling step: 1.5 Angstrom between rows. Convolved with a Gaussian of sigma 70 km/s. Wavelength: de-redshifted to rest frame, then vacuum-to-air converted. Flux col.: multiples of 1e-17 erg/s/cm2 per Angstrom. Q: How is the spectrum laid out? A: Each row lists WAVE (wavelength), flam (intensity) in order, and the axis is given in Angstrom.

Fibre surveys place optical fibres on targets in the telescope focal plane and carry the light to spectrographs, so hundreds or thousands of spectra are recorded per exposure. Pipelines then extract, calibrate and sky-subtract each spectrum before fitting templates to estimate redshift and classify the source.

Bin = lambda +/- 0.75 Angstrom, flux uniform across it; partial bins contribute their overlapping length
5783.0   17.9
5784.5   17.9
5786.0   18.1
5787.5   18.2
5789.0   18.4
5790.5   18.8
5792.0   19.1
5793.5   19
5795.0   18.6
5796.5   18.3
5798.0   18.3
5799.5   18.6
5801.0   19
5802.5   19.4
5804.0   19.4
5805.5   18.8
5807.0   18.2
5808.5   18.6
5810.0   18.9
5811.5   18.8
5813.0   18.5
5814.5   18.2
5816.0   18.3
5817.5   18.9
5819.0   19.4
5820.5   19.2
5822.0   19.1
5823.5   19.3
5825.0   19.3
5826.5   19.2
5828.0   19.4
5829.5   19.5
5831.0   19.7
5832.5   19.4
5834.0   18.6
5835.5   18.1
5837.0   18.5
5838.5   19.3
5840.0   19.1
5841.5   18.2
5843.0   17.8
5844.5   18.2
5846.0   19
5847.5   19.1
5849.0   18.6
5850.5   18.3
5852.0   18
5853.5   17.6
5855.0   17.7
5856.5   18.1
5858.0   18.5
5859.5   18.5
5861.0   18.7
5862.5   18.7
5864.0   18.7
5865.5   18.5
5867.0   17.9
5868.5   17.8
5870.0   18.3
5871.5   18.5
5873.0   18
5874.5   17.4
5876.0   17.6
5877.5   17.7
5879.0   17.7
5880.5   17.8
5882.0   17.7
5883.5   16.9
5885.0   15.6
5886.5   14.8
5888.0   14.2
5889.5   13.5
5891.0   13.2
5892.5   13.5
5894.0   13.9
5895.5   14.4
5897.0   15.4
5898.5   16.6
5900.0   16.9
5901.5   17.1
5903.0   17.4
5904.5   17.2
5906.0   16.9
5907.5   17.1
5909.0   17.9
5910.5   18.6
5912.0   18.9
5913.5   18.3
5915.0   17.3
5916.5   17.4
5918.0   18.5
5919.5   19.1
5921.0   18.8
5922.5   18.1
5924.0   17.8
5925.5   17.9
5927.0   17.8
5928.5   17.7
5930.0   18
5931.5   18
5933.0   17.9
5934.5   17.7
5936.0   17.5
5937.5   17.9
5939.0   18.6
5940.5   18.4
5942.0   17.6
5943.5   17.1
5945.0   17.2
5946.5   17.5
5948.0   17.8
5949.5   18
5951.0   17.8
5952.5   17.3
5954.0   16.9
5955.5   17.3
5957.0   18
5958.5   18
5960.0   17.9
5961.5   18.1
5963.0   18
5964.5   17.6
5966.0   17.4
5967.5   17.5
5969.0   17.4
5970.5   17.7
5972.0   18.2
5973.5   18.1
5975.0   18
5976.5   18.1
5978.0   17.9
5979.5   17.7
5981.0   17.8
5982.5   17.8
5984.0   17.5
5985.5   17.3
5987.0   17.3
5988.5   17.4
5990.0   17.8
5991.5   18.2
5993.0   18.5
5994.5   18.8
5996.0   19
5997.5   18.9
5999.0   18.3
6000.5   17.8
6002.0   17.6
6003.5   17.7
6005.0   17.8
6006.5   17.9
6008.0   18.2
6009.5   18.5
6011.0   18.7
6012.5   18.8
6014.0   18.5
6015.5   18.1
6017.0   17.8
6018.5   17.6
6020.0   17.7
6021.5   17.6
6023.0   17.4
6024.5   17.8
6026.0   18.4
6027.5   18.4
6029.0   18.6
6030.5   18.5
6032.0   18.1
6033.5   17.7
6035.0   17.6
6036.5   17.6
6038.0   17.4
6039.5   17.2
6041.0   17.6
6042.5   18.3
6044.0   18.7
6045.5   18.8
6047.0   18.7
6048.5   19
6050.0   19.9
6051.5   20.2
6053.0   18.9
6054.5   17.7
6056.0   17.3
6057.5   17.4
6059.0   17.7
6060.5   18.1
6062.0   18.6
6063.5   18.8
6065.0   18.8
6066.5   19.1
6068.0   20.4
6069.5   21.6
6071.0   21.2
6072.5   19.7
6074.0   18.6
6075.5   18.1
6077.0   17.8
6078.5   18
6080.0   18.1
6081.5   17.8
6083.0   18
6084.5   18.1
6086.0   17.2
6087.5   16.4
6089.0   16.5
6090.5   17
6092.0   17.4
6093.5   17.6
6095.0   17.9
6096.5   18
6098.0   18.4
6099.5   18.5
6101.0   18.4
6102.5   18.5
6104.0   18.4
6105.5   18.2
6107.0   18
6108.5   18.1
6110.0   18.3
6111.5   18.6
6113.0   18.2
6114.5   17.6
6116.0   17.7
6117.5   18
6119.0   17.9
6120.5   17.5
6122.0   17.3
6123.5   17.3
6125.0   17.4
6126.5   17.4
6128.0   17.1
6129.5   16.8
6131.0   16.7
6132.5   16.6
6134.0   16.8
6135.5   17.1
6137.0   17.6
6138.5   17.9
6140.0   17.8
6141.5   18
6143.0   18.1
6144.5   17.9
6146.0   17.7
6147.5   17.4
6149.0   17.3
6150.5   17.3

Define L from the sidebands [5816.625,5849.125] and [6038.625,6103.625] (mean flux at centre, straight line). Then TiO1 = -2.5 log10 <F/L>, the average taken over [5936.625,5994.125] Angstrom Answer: 0.05 mag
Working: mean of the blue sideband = 19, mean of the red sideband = 18.4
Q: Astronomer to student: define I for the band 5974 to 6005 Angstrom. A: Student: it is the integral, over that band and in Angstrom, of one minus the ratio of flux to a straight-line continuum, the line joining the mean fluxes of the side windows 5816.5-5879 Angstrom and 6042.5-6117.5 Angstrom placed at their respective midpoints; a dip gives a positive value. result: 0.8 Angstrom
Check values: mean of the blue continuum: 18.6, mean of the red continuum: 18.4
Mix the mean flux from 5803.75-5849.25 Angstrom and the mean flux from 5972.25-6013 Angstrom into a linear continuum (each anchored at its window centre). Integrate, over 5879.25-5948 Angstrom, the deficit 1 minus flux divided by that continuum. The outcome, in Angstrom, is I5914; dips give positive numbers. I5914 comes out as 5.1 Angstrom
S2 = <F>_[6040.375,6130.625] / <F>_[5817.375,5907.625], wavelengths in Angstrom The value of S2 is 1.0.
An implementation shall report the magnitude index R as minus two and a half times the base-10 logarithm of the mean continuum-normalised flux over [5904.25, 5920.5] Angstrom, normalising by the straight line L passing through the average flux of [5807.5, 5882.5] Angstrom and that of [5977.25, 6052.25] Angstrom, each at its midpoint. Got 0.02 mag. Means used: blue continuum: 18.5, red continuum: 18.1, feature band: 18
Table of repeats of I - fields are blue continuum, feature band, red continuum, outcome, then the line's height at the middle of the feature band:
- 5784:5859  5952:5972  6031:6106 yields 0.9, 18.5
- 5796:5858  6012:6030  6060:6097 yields 0.4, 18.4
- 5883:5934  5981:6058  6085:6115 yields -3.0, 17.4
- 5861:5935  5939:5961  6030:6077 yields 0.0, 17.7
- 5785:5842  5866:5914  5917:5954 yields 4.0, 18.2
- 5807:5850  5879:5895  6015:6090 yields 3.0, 18.7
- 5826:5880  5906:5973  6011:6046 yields 1.4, 18.2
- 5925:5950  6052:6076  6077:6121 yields -1.4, 17.9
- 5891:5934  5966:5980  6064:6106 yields -0.2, 17.6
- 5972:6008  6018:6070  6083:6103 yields -1.6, 17.8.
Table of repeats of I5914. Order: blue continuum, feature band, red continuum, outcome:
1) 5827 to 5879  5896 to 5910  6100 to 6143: 1.05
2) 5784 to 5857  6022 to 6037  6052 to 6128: 0.21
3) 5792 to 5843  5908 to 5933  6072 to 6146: 0.49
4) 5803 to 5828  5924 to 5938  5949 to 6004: 0.26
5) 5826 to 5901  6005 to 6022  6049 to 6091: 0.10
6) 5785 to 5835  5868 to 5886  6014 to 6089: 1.12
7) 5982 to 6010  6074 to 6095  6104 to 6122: 0.48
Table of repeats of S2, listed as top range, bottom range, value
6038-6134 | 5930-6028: 1.01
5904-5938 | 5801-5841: 0.95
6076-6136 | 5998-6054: 0.97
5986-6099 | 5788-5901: 1.01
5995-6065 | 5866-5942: 1.06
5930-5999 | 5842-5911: 1.04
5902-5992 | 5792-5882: 0.96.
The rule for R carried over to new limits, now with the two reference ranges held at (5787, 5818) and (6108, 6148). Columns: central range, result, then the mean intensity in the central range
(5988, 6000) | -0.020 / 18.4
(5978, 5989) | 0.031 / 17.6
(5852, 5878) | 0.020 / 18.1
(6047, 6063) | -0.040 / 18.5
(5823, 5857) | -0.008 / 18.7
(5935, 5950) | 0.027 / 17.8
